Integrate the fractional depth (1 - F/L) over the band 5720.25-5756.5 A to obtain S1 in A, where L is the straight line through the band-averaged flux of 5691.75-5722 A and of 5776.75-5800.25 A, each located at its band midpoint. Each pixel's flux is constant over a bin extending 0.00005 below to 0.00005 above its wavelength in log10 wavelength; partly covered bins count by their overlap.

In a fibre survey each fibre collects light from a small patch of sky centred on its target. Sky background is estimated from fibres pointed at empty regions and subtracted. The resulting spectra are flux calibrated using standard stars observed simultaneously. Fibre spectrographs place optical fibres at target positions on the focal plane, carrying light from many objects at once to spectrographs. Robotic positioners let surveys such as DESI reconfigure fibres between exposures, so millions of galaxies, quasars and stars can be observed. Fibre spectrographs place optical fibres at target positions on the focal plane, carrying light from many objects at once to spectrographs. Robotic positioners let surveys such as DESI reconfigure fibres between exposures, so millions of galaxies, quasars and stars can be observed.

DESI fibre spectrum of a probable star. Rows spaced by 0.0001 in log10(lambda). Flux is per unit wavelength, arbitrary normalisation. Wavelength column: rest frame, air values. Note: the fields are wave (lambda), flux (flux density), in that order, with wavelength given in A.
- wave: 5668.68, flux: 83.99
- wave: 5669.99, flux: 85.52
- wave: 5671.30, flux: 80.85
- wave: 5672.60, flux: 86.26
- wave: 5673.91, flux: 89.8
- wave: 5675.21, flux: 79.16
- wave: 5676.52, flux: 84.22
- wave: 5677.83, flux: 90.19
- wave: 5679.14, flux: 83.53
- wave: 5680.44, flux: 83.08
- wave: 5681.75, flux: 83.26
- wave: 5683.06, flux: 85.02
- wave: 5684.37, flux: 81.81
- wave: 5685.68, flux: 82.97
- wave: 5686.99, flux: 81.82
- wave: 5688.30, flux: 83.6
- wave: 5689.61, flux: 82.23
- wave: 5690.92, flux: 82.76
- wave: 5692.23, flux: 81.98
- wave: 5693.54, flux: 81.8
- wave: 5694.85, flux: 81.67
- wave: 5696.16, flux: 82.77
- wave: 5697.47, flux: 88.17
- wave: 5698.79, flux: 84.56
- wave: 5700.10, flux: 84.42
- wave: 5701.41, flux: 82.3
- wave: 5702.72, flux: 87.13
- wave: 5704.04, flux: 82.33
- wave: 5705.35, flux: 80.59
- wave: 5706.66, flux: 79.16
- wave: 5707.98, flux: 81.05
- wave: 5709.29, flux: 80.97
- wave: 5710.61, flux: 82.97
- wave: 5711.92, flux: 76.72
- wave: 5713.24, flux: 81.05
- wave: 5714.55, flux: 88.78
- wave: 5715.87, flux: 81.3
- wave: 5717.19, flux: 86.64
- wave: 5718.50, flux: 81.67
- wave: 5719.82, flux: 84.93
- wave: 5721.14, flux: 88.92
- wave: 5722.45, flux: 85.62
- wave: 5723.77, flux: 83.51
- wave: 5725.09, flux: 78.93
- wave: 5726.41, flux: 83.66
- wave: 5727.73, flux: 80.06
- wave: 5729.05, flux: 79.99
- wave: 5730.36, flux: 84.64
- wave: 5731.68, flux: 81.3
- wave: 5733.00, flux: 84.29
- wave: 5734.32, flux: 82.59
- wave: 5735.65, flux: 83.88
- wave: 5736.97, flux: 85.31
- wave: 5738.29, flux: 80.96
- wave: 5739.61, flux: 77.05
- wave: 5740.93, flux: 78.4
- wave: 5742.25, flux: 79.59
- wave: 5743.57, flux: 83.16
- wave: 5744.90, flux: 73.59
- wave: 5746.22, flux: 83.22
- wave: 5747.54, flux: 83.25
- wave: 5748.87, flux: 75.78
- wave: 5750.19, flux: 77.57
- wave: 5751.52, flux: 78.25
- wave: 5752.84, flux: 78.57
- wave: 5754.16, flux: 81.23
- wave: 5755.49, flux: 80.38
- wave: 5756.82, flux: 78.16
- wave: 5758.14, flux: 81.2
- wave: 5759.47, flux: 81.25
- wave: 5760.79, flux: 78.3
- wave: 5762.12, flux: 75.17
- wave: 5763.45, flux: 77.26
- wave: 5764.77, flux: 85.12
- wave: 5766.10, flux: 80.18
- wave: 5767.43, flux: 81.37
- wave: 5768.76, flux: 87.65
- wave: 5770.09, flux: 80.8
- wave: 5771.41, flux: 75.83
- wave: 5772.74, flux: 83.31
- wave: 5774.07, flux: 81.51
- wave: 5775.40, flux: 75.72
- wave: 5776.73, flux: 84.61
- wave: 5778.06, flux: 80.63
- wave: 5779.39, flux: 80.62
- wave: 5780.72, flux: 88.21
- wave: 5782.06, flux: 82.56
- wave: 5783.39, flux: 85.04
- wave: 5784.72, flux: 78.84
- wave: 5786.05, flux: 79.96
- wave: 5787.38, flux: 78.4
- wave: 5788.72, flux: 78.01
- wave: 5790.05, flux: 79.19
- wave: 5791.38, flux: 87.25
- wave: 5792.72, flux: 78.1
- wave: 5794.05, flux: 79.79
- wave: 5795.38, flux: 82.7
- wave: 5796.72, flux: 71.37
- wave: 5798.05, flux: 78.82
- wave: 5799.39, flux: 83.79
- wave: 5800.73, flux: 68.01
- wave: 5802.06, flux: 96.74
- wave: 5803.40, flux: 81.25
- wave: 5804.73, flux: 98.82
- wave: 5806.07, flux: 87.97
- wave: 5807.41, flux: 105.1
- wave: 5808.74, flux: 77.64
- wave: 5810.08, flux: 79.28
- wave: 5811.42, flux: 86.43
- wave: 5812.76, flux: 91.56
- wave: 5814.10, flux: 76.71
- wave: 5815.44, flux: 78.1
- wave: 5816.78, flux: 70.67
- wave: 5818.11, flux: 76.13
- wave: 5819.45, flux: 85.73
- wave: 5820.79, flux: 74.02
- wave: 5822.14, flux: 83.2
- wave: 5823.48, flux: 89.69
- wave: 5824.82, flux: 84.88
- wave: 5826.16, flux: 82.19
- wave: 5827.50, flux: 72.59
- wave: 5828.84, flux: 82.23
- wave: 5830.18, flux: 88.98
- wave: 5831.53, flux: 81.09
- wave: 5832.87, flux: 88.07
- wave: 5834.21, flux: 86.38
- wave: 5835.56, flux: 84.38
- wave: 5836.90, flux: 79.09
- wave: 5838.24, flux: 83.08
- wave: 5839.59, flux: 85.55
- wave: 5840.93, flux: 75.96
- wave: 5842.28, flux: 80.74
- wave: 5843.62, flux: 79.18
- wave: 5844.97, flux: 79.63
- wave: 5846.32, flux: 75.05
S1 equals 0.4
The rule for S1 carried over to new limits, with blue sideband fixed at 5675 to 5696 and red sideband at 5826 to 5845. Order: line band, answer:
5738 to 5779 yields 1.3 A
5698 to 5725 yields -0.1 A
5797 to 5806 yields -0.2 A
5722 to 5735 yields 0.1 A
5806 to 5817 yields -0.2 A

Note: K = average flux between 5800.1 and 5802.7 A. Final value 82.6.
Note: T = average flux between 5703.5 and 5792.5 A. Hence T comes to 81.3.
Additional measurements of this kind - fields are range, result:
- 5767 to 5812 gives 82.5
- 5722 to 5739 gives 82.6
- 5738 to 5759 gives 79.4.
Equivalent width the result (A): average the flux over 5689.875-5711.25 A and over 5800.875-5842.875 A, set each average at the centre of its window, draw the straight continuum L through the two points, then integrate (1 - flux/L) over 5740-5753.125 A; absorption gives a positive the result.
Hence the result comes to 0.6 A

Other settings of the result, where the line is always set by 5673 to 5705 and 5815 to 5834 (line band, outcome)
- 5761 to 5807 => 0.24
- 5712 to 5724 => -0.16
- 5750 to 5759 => 0.35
